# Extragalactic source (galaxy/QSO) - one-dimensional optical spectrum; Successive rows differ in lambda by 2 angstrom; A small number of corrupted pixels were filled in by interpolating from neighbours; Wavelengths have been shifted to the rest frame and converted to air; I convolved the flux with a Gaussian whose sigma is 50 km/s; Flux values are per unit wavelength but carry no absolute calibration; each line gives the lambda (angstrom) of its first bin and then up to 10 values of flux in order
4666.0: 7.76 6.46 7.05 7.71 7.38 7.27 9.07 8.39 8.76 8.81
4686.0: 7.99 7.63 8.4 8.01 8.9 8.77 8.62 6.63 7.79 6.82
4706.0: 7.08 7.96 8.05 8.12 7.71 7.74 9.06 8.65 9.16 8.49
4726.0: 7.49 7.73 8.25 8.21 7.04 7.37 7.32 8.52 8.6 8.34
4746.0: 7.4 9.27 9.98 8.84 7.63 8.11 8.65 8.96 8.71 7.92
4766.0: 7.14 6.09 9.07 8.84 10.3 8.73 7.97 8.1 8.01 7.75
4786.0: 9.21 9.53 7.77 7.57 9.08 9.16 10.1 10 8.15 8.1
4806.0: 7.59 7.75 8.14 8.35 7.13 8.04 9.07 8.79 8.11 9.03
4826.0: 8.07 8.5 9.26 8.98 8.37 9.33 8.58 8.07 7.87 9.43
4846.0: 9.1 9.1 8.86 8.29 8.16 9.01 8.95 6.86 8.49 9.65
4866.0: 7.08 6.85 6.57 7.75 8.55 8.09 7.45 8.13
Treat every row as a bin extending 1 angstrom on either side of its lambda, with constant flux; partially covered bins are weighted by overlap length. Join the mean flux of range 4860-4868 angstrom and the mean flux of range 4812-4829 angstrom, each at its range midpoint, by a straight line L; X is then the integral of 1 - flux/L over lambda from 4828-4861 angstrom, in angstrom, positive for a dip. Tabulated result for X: -1.90 angstrom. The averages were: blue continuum 8.34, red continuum 8.02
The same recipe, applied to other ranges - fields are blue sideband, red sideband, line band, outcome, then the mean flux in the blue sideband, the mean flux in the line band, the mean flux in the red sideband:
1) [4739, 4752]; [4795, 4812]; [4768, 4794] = 0.4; 8.7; 8.5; 8.61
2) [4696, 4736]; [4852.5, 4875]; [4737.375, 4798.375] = -3.9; 7.93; 8.46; 8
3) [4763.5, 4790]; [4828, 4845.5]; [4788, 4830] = 0.4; 8.34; 8.47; 8.73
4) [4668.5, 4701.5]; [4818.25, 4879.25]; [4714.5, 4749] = 0.0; 8.06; 8.15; 8.38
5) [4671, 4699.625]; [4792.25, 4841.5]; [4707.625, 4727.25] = 0.1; 8.23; 8.25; 8.55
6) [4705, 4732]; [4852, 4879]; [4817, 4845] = -2.3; 8.12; 8.68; 7.97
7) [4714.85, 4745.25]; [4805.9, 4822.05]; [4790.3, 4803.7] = -1.3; 8.12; 8.9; 8.14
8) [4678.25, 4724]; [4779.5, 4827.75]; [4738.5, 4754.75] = -0.5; 8.16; 8.55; 8.45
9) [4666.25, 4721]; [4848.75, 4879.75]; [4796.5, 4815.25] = -0.9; 7.95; 8.38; 8.05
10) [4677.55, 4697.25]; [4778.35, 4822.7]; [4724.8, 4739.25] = 1.3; 8.46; 7.66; 8.43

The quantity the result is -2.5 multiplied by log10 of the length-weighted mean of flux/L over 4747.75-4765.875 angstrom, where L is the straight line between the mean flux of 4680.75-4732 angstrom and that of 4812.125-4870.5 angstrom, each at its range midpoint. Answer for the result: -0.05 mag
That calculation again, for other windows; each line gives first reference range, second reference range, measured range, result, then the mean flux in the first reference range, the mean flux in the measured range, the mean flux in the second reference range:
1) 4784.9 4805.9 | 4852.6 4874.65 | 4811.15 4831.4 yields 0.006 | 8.81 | 8.45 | 7.99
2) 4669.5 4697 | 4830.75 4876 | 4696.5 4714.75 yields 0.072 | 8.17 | 7.67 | 8.36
